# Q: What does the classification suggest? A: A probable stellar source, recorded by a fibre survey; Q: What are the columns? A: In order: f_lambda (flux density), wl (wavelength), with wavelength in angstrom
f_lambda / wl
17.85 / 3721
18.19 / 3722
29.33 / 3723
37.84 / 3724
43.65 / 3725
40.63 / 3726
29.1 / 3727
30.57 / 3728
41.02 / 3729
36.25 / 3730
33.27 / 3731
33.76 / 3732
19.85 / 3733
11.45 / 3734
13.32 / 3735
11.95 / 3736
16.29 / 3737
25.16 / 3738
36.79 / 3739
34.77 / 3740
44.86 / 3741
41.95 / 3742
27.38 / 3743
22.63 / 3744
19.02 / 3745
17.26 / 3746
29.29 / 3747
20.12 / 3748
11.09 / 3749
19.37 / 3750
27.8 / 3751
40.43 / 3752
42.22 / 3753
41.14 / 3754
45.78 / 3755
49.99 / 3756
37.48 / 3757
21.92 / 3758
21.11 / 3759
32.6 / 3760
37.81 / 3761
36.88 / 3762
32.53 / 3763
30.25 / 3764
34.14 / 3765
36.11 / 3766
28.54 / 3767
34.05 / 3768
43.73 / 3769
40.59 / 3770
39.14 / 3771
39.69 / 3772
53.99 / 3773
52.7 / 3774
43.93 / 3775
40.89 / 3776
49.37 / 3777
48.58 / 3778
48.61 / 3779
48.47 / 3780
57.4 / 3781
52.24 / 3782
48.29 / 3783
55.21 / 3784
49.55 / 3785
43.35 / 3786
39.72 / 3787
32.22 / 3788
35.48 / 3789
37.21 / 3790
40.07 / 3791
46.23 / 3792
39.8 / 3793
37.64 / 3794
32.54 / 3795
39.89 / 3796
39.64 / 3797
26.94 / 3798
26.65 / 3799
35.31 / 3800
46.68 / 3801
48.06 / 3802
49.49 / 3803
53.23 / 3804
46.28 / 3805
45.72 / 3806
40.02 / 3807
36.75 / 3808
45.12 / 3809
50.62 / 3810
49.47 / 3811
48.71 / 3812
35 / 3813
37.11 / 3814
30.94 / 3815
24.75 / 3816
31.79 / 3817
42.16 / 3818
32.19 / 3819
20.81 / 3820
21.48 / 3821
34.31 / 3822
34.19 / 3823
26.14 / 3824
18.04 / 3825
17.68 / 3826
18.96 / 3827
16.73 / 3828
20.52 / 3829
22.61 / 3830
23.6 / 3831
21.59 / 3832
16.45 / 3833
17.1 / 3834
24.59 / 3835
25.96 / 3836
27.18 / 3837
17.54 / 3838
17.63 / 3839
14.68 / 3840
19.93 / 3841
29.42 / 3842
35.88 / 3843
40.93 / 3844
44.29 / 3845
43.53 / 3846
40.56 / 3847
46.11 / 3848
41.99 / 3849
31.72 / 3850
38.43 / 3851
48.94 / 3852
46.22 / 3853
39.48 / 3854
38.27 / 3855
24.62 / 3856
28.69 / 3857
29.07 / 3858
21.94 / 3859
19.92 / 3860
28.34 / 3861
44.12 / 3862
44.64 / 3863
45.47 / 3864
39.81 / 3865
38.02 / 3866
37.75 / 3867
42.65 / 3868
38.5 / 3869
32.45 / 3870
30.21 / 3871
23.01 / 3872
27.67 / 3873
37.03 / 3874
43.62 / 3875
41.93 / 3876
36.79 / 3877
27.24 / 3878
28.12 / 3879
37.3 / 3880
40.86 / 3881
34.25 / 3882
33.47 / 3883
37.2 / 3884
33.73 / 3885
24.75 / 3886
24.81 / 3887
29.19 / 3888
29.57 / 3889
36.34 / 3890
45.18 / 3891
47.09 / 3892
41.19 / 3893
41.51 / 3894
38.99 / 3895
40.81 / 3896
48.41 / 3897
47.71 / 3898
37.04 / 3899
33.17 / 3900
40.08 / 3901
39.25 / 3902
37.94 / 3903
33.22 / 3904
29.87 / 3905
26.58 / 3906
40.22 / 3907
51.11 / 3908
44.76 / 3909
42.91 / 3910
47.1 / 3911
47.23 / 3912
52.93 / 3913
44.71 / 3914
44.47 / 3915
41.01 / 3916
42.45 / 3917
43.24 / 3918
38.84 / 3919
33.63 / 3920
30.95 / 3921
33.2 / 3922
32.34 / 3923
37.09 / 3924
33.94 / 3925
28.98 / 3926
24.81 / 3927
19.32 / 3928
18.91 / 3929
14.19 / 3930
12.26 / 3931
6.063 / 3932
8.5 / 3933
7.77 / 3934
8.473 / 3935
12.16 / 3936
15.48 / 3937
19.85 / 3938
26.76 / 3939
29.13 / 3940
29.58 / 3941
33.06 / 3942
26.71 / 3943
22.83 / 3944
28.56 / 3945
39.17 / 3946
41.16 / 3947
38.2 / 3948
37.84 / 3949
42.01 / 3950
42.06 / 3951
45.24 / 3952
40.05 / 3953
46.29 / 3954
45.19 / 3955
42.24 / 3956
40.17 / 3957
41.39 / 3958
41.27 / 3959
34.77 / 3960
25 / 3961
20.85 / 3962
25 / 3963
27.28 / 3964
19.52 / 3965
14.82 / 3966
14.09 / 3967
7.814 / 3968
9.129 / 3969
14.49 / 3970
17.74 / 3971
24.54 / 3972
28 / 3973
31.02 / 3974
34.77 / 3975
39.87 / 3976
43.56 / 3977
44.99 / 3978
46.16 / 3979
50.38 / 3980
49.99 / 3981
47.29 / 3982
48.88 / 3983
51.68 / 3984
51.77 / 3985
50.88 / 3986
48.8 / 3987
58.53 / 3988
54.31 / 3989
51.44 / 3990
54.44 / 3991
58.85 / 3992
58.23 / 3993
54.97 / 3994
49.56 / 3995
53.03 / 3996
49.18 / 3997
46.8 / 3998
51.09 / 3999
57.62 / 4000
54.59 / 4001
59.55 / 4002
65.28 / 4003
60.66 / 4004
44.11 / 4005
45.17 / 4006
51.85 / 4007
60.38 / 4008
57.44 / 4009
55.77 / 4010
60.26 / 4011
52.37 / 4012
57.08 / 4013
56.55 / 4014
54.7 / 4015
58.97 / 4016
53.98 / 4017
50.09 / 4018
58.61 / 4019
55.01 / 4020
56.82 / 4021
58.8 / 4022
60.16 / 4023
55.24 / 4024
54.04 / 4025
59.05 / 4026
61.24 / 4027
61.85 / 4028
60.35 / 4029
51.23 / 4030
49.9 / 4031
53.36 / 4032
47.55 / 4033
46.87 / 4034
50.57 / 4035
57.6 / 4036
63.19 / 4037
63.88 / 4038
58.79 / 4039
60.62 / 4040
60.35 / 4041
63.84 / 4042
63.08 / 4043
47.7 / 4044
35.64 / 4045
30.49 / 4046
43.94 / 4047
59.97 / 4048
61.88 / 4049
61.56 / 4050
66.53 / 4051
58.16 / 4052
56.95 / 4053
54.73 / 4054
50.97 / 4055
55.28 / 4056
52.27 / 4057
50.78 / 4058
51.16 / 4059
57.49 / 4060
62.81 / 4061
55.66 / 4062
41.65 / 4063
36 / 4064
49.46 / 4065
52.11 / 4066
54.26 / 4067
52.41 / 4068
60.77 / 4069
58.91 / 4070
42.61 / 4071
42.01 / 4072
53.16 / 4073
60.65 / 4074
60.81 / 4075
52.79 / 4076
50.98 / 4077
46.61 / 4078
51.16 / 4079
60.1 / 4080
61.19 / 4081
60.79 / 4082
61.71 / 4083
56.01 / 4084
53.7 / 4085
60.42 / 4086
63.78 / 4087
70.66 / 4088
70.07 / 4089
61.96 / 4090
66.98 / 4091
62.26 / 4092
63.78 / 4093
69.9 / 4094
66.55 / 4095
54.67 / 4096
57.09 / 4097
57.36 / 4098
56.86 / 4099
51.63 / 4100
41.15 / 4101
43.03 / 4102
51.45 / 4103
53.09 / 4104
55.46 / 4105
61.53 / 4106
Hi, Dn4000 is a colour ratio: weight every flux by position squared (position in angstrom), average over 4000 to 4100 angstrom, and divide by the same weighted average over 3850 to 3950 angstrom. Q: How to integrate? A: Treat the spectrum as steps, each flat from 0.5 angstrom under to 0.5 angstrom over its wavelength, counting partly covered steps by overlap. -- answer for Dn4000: 1.8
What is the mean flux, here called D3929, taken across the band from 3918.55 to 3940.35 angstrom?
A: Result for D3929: 22.3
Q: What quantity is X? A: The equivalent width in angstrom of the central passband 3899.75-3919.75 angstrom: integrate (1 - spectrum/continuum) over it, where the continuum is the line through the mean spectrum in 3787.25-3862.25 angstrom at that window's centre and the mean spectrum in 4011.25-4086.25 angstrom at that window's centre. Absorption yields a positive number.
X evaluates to 0.2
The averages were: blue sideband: 33.4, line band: 41.1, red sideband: 54.8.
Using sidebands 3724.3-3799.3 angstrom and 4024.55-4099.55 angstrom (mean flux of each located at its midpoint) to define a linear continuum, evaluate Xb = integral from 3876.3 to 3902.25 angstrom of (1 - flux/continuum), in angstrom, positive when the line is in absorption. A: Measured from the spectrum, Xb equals 4.5 angstrom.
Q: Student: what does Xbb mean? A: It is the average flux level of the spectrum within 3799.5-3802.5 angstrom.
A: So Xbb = 43.4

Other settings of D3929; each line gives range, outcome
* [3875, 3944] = 33.1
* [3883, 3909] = 37.5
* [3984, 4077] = 54.4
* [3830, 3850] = 28.8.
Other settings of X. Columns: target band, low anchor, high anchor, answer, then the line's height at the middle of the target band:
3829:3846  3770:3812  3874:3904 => 6.35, 40.6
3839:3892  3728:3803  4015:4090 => 9.65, 42.7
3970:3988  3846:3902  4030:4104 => 2.08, 46.8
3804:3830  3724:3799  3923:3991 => 1.11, 34.7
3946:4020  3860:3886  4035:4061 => 6.60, 48.1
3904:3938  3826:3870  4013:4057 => 8.15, 40.8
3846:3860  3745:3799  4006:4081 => 2.17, 43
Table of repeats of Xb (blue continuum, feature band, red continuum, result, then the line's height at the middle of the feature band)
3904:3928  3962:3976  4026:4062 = 7.42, 45.3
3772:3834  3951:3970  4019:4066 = 7.33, 48.9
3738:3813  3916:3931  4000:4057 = 5.56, 48.6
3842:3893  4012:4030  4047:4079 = -2.52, 49.9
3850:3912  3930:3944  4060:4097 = 8.04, 42.5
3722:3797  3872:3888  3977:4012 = 3.98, 44.5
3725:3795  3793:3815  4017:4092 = -1.42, 38.7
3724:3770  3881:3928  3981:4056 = 7.29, 44.8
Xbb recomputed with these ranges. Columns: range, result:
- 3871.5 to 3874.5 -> 29.2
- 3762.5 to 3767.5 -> 32.3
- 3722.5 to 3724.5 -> 33.6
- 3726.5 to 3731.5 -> 34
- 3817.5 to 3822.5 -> 30.2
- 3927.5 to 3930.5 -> 17.5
